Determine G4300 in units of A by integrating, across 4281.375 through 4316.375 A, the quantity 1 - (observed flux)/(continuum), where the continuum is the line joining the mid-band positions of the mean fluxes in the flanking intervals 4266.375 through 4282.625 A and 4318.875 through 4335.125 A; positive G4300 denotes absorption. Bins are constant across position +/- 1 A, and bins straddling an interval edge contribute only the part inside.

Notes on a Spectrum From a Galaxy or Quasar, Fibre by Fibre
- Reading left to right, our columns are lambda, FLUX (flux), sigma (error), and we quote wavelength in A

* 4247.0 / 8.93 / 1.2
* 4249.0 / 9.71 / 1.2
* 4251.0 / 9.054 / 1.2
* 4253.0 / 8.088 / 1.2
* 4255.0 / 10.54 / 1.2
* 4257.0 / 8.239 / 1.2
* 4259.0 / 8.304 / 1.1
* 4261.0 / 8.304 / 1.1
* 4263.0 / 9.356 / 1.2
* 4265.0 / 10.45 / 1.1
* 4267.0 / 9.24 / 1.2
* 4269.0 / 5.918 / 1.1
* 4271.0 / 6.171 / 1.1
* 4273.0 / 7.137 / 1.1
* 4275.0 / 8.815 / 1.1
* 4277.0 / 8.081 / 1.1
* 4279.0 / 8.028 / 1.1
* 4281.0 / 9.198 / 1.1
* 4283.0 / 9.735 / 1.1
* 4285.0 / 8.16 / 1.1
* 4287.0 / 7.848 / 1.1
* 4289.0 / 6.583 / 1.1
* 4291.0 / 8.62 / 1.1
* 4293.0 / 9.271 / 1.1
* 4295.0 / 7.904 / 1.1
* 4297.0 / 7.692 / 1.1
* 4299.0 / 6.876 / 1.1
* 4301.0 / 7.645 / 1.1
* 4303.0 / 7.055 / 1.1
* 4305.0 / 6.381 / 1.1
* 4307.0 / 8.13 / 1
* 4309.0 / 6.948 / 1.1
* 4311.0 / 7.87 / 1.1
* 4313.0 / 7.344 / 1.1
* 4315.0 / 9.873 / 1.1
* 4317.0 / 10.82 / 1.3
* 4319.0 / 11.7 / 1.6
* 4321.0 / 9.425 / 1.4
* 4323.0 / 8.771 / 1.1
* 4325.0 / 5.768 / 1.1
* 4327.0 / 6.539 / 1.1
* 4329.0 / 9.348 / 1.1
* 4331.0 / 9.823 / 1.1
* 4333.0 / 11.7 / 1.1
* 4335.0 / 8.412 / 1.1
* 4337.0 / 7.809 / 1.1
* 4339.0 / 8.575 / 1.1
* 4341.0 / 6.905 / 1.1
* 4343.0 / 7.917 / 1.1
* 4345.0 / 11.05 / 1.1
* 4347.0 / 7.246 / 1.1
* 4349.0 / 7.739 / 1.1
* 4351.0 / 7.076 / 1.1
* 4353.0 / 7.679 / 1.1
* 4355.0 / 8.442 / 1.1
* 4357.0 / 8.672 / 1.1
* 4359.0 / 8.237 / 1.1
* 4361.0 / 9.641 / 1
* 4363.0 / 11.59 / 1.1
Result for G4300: 1.77 A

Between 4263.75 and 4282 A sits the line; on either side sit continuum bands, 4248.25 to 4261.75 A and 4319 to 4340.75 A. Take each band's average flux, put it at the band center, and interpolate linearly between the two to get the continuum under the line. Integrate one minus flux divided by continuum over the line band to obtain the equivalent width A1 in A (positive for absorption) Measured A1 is 1.5 A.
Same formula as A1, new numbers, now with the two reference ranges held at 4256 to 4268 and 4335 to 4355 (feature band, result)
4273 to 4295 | 1.0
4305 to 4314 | 1.1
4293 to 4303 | 1.1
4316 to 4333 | -1.9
